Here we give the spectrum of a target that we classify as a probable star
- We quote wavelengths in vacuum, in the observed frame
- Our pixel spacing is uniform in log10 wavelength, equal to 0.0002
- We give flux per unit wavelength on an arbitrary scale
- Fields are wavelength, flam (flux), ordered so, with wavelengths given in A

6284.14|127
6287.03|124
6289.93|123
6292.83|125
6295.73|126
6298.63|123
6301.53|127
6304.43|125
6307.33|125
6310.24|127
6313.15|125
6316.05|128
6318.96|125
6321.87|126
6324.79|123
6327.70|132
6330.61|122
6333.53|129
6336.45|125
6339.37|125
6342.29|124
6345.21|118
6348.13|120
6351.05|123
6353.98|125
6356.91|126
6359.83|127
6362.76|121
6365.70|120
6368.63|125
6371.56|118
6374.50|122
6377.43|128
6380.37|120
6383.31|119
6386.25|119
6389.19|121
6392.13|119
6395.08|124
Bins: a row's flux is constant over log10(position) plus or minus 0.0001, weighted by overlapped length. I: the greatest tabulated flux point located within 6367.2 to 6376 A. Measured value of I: 125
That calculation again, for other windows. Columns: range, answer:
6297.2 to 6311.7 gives 127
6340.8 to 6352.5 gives 124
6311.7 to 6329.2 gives 132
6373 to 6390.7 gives 128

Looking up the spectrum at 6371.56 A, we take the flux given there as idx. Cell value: 118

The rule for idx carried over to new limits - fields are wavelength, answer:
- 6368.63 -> 125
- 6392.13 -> 119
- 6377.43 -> 128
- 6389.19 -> 121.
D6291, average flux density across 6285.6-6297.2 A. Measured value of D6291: 124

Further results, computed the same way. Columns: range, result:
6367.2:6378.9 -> 123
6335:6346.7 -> 123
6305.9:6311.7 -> 126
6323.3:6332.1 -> 126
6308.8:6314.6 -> 126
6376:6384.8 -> 122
